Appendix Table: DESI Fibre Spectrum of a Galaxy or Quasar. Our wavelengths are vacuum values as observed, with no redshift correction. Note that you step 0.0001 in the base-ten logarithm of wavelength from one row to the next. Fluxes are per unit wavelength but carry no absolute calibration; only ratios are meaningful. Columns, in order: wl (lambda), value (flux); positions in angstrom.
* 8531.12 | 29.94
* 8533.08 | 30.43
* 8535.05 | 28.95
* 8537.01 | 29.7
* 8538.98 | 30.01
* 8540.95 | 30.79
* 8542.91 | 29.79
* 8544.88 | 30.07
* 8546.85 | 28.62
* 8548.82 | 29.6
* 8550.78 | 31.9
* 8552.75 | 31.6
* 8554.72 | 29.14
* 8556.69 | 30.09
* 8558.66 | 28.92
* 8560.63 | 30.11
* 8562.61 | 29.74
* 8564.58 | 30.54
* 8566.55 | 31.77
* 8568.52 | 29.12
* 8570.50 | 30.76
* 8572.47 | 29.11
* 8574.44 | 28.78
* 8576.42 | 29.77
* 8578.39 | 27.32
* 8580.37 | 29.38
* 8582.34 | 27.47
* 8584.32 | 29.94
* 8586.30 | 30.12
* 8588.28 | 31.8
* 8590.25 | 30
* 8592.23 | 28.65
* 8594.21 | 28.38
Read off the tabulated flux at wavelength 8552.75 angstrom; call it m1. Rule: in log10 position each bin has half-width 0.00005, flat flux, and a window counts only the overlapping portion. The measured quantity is 31.6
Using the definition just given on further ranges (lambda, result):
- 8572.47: 29.11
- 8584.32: 29.94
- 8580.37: 29.38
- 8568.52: 29.12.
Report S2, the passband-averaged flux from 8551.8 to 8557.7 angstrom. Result 30.3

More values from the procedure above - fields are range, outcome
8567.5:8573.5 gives 29.7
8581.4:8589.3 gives 29.8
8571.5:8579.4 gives 28.7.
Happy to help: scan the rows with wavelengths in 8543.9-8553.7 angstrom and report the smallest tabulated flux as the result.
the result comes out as 28.62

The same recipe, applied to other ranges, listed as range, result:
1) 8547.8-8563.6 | 28.92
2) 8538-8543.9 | 29.79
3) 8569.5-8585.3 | 27.32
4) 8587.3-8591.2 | 30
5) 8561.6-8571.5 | 29.12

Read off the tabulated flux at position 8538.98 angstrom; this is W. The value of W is 30.01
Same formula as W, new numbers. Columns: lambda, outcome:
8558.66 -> 28.92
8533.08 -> 30.43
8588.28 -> 31.8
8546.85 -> 28.62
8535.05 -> 28.95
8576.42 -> 29.77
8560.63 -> 30.11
